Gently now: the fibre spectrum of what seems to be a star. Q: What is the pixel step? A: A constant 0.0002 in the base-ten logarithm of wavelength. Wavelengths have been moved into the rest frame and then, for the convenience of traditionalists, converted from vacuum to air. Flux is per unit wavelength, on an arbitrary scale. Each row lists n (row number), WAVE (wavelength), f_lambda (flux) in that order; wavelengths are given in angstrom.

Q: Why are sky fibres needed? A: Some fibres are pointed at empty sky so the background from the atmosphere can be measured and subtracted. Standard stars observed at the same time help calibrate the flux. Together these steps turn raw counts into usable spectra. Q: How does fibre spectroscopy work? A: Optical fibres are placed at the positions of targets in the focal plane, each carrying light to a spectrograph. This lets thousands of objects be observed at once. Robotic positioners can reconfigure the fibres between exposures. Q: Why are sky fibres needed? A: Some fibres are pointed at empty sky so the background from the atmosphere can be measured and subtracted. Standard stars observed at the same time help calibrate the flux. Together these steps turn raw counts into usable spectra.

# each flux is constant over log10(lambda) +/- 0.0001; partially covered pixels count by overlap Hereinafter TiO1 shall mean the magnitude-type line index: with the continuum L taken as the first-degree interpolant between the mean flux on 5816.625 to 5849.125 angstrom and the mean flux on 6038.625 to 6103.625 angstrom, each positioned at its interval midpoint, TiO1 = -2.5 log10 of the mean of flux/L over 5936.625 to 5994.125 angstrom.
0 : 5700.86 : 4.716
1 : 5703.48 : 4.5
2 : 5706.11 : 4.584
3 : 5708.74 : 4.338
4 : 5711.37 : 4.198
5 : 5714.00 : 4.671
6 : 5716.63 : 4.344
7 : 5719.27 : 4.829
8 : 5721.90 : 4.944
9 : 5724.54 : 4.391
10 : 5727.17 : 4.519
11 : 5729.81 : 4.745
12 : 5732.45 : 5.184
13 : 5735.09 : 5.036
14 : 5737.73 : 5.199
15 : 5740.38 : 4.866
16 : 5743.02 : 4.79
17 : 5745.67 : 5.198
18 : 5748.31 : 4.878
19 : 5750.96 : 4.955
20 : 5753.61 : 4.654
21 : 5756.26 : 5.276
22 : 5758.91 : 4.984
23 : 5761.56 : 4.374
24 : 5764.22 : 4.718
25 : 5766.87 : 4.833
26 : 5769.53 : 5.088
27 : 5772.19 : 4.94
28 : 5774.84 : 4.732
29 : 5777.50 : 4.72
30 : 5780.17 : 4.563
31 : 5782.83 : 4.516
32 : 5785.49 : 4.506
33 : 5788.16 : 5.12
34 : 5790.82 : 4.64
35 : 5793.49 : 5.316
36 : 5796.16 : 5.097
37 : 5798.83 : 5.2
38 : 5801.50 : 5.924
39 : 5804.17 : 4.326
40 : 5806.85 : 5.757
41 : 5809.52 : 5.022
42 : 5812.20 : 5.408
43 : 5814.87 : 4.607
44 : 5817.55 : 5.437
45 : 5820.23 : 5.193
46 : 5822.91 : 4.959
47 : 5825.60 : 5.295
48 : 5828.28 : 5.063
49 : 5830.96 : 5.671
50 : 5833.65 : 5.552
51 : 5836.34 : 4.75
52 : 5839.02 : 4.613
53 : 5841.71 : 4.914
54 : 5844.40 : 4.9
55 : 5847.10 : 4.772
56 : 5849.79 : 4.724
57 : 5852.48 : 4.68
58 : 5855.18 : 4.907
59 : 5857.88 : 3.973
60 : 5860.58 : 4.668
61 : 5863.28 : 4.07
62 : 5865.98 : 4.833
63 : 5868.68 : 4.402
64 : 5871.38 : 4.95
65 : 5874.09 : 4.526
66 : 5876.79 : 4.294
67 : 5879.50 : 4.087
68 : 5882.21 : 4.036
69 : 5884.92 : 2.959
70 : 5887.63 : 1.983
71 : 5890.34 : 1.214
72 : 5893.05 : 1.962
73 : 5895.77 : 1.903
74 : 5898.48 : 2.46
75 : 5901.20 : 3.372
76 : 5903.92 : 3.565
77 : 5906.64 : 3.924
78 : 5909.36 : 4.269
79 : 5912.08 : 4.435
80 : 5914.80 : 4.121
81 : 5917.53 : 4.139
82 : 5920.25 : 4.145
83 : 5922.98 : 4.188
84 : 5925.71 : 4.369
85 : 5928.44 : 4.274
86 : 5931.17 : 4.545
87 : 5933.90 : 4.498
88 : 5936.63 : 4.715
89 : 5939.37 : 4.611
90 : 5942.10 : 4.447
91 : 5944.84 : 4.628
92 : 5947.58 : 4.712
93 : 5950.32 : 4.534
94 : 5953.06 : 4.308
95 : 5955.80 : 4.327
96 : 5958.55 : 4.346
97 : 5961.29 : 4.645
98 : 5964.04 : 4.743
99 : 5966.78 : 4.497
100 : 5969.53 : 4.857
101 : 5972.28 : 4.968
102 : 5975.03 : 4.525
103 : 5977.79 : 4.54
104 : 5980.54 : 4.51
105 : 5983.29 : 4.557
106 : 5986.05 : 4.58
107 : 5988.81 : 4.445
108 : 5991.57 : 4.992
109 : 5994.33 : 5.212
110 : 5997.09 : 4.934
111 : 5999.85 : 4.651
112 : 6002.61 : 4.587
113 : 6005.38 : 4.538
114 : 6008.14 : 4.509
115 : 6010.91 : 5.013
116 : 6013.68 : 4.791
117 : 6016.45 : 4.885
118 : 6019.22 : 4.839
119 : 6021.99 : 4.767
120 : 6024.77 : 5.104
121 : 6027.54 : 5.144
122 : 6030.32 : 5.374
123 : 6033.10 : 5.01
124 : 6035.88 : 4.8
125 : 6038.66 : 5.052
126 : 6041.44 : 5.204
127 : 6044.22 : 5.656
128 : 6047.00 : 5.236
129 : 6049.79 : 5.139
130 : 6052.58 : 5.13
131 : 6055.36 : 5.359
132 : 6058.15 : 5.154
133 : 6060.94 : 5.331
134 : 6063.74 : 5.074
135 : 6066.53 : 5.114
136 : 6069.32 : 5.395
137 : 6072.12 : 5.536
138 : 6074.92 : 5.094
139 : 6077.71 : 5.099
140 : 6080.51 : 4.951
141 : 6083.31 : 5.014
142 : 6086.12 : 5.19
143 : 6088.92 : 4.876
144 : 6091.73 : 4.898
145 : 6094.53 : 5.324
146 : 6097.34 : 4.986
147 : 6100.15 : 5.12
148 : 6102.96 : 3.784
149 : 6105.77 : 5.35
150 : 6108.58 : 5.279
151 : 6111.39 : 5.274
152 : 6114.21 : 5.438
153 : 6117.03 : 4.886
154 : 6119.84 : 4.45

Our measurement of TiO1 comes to 0.11 mag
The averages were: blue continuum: 5.08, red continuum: 5.13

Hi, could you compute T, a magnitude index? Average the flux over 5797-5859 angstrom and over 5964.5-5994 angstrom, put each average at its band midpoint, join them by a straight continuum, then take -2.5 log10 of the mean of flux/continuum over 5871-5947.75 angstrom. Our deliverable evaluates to 0.257 mag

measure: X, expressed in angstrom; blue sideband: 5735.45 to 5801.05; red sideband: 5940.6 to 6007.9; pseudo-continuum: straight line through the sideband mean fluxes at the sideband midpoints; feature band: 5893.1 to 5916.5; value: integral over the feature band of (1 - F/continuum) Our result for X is 6.4 angstrom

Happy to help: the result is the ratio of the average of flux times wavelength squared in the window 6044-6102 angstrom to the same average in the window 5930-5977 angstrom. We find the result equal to 1.17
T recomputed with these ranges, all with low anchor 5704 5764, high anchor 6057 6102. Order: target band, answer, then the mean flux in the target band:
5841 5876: 0.060 mag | 4.63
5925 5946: 0.105 mag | 4.51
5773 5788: 0.035 mag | 4.66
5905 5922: 0.188 mag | 4.16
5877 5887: 0.328 mag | 3.64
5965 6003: 0.070 mag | 4.71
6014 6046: 0.000 mag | 5.07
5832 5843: -0.023 mag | 4.98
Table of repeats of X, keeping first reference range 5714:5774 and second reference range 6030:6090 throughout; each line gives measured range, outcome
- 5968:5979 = 0.78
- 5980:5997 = 1.18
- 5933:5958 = 2.61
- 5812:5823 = -0.42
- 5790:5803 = -0.92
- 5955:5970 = 1.51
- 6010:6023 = 0.68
